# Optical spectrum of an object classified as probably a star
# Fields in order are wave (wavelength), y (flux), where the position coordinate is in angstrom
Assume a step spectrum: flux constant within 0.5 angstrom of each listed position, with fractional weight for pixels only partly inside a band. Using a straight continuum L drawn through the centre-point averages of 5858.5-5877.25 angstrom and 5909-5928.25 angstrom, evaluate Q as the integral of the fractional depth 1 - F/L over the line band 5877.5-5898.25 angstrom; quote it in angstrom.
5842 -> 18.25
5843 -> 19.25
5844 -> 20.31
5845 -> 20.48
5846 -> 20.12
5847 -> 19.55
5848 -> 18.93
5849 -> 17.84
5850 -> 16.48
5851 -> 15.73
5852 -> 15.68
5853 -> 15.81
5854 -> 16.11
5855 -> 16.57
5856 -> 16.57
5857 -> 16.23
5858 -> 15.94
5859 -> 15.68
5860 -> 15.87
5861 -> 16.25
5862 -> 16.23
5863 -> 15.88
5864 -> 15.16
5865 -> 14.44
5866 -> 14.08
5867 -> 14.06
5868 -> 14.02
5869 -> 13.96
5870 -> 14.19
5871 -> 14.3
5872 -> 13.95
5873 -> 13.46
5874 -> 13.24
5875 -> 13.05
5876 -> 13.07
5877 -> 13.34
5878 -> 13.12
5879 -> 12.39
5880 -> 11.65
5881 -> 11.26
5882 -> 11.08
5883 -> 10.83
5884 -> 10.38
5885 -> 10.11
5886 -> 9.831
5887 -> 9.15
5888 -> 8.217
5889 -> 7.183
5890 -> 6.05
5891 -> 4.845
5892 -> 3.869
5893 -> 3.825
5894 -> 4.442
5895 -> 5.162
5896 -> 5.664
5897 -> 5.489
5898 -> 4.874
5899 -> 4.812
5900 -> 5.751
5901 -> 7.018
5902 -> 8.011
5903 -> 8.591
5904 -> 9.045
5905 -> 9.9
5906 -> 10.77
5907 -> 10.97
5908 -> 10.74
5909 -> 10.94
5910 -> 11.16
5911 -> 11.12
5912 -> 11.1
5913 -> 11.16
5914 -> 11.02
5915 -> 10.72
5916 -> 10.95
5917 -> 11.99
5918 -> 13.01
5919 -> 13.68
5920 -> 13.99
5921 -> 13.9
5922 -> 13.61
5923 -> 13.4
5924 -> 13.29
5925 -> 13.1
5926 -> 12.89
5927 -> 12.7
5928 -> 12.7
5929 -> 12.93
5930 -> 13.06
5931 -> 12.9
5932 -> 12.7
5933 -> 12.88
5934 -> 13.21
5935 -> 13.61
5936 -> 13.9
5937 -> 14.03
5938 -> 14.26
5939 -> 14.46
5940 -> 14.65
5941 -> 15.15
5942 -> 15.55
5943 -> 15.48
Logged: 8.5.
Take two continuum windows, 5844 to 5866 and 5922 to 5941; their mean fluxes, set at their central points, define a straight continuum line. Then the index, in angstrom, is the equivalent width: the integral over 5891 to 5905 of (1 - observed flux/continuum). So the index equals 8.34 angstrom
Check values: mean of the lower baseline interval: 16.8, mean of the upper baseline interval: 13.4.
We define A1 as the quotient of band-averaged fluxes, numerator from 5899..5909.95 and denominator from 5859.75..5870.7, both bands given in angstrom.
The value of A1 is 0.61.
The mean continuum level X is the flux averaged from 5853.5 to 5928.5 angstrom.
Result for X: 11.4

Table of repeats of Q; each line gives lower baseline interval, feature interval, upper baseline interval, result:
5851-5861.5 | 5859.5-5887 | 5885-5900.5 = -4.71 angstrom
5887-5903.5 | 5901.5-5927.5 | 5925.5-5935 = -4.94 angstrom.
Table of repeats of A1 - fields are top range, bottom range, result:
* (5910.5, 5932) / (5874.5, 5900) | 1.48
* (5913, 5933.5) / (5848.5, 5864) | 0.79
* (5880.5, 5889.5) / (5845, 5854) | 0.56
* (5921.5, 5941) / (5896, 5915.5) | 1.49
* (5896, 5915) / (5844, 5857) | 0.51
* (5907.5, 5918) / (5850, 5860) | 0.70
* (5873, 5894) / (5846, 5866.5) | 0.60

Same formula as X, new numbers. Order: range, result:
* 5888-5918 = 8.26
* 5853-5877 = 14.9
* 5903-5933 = 12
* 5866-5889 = 12.1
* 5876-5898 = 8.49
